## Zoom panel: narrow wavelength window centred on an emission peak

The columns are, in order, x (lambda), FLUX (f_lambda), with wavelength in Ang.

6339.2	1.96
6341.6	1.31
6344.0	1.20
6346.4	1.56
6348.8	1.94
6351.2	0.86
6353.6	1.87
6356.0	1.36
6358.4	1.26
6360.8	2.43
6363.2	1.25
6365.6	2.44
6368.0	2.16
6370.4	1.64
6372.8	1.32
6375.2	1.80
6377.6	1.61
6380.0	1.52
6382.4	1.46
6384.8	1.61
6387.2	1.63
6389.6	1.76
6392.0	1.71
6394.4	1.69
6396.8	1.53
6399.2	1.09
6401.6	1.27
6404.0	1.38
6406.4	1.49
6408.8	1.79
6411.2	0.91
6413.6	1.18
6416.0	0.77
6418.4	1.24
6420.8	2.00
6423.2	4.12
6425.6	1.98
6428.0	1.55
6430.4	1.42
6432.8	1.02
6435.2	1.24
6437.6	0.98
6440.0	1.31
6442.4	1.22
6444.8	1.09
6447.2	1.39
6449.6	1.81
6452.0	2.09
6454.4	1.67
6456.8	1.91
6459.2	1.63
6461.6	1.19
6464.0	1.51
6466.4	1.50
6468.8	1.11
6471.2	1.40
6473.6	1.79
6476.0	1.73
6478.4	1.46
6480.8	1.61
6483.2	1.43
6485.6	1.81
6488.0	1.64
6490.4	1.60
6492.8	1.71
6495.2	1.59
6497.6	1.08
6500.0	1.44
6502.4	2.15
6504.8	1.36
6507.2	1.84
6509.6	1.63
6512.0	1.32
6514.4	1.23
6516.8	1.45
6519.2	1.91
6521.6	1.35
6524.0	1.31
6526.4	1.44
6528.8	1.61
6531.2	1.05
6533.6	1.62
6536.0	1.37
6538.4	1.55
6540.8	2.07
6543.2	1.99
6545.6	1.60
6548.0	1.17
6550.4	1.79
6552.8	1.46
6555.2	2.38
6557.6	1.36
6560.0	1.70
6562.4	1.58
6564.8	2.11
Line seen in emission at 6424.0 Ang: H-beta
